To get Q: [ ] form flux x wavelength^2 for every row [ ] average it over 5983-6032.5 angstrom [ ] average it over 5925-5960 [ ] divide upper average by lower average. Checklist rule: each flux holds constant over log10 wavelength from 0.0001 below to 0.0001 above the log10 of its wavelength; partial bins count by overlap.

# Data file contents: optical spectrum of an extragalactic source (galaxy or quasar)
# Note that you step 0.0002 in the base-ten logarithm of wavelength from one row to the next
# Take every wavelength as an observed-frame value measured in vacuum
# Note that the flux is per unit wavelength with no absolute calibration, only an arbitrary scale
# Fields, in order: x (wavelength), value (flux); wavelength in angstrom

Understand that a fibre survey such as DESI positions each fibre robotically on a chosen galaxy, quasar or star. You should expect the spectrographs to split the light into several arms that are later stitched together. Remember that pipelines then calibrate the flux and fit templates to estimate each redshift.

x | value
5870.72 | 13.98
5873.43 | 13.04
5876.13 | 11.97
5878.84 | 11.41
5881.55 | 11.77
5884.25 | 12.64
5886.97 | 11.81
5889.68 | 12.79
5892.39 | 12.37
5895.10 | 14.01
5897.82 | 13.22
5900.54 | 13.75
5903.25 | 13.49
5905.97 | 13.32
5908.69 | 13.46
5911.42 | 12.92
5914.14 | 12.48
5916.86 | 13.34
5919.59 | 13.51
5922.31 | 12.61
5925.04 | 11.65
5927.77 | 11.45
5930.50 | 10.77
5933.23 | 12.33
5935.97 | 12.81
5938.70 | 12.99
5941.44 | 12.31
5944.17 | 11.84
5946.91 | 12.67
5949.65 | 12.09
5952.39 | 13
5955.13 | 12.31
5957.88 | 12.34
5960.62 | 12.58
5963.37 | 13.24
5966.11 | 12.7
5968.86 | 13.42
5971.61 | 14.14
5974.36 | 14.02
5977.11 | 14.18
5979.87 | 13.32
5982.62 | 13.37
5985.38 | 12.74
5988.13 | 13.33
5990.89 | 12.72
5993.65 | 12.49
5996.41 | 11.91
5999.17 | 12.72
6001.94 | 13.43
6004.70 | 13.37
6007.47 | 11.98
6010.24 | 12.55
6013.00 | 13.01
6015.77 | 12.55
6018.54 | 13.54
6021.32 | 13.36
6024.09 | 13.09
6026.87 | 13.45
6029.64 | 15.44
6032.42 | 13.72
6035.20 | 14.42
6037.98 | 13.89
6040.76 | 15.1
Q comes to 1.09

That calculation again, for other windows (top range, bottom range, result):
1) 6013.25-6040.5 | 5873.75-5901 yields 1.15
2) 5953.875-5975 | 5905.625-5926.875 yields 1.03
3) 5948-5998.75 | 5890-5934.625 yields 1.04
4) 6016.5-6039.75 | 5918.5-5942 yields 1.17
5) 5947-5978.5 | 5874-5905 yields 1.06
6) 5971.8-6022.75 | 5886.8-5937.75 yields 1.05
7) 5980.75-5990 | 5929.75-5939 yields 1.09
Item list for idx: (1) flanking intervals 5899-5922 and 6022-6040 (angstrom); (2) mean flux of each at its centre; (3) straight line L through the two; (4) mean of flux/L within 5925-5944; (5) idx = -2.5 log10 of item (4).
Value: 0.115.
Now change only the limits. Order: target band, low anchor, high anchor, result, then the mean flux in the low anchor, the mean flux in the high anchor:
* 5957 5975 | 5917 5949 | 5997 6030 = -0.05 mag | 12.3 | 13.1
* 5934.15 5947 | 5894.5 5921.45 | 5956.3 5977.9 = 0.07 mag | 13.3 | 13.3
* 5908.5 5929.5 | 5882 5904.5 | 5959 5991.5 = 0.04 mag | 13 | 13.3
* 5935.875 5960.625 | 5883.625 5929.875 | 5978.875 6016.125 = 0.03 mag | 12.8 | 12.8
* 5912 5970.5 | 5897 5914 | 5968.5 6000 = 0.06 mag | 13.3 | 13.2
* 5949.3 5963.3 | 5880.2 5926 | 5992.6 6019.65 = 0.02 mag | 12.9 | 12.8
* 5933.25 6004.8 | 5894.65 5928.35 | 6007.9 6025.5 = 0.01 mag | 13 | 13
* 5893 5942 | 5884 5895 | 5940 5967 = -0.02 mag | 12.6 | 12.5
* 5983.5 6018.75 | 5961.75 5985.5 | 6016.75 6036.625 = 0.07 mag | 13.5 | 13.8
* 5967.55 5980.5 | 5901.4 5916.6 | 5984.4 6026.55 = -0.07 mag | 13.2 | 12.9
